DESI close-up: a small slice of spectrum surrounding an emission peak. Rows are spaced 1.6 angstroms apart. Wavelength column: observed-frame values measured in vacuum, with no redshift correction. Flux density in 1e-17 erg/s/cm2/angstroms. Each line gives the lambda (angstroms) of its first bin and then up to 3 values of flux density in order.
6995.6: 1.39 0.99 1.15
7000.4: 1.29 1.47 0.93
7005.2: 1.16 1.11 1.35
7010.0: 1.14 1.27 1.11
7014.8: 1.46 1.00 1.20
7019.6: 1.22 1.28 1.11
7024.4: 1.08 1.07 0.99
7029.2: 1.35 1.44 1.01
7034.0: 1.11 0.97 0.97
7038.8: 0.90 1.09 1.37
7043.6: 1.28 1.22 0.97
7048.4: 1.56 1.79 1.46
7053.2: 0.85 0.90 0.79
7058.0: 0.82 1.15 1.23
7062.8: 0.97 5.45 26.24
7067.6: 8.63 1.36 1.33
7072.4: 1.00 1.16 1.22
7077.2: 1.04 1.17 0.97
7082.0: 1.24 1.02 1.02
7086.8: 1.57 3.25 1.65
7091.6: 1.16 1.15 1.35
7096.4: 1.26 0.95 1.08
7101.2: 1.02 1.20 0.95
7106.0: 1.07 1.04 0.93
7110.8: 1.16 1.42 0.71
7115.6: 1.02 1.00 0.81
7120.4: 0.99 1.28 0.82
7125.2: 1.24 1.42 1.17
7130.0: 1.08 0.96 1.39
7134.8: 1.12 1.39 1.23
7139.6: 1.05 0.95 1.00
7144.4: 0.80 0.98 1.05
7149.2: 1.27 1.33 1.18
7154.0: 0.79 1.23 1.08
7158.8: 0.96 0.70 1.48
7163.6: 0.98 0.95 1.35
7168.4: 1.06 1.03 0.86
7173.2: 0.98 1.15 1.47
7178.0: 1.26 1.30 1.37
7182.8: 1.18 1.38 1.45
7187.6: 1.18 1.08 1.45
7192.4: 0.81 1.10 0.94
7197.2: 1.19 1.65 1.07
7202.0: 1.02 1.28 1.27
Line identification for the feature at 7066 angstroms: H-alpha 6563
